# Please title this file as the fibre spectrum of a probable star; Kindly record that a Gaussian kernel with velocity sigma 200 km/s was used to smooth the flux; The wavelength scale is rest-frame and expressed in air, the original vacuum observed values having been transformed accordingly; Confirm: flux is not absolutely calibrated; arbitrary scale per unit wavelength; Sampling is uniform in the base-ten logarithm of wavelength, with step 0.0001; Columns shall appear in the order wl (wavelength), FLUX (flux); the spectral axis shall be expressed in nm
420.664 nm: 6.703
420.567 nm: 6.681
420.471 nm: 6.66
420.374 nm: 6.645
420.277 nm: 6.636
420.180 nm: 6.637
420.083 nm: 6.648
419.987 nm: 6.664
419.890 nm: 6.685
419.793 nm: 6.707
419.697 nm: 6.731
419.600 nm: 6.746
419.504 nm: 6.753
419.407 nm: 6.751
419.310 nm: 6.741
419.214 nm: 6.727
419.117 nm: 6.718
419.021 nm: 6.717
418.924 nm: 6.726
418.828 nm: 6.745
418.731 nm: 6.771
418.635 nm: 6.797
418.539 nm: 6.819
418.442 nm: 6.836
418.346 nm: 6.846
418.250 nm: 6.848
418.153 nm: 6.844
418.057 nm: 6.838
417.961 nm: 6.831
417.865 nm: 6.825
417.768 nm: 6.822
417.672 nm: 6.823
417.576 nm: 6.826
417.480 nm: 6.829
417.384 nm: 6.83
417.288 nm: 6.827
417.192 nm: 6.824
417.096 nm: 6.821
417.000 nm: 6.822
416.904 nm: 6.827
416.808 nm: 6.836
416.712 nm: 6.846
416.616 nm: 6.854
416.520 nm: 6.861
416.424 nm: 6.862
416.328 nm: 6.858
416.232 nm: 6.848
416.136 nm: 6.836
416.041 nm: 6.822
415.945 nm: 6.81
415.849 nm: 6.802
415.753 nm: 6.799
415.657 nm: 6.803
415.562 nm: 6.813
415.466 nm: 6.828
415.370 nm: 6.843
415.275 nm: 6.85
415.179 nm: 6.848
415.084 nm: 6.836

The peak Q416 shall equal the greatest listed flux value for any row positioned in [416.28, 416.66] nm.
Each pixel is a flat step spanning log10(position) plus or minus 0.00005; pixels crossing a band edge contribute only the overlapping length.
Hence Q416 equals 6.862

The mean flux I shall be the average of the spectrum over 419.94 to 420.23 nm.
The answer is 6.65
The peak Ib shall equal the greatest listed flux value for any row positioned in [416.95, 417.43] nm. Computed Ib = 6.83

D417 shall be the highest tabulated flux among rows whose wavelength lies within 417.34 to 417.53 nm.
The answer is 6.83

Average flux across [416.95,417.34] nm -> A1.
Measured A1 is 6.83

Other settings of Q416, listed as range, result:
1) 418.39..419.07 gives 6.836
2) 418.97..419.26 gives 6.727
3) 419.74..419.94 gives 6.707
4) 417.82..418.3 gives 6.848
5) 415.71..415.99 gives 6.81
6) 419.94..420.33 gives 6.664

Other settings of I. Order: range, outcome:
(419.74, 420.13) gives 6.69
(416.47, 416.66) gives 6.85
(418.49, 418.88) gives 6.78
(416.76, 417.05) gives 6.83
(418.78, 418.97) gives 6.75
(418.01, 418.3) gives 6.84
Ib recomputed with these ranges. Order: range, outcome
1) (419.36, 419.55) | 6.753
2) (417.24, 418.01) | 6.831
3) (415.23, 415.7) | 6.85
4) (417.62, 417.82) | 6.823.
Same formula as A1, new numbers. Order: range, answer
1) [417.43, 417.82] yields 6.82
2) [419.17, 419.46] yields 6.73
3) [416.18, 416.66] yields 6.85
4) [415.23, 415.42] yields 6.86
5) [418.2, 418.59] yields 6.83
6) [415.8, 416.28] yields 6.82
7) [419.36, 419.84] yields 6.74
